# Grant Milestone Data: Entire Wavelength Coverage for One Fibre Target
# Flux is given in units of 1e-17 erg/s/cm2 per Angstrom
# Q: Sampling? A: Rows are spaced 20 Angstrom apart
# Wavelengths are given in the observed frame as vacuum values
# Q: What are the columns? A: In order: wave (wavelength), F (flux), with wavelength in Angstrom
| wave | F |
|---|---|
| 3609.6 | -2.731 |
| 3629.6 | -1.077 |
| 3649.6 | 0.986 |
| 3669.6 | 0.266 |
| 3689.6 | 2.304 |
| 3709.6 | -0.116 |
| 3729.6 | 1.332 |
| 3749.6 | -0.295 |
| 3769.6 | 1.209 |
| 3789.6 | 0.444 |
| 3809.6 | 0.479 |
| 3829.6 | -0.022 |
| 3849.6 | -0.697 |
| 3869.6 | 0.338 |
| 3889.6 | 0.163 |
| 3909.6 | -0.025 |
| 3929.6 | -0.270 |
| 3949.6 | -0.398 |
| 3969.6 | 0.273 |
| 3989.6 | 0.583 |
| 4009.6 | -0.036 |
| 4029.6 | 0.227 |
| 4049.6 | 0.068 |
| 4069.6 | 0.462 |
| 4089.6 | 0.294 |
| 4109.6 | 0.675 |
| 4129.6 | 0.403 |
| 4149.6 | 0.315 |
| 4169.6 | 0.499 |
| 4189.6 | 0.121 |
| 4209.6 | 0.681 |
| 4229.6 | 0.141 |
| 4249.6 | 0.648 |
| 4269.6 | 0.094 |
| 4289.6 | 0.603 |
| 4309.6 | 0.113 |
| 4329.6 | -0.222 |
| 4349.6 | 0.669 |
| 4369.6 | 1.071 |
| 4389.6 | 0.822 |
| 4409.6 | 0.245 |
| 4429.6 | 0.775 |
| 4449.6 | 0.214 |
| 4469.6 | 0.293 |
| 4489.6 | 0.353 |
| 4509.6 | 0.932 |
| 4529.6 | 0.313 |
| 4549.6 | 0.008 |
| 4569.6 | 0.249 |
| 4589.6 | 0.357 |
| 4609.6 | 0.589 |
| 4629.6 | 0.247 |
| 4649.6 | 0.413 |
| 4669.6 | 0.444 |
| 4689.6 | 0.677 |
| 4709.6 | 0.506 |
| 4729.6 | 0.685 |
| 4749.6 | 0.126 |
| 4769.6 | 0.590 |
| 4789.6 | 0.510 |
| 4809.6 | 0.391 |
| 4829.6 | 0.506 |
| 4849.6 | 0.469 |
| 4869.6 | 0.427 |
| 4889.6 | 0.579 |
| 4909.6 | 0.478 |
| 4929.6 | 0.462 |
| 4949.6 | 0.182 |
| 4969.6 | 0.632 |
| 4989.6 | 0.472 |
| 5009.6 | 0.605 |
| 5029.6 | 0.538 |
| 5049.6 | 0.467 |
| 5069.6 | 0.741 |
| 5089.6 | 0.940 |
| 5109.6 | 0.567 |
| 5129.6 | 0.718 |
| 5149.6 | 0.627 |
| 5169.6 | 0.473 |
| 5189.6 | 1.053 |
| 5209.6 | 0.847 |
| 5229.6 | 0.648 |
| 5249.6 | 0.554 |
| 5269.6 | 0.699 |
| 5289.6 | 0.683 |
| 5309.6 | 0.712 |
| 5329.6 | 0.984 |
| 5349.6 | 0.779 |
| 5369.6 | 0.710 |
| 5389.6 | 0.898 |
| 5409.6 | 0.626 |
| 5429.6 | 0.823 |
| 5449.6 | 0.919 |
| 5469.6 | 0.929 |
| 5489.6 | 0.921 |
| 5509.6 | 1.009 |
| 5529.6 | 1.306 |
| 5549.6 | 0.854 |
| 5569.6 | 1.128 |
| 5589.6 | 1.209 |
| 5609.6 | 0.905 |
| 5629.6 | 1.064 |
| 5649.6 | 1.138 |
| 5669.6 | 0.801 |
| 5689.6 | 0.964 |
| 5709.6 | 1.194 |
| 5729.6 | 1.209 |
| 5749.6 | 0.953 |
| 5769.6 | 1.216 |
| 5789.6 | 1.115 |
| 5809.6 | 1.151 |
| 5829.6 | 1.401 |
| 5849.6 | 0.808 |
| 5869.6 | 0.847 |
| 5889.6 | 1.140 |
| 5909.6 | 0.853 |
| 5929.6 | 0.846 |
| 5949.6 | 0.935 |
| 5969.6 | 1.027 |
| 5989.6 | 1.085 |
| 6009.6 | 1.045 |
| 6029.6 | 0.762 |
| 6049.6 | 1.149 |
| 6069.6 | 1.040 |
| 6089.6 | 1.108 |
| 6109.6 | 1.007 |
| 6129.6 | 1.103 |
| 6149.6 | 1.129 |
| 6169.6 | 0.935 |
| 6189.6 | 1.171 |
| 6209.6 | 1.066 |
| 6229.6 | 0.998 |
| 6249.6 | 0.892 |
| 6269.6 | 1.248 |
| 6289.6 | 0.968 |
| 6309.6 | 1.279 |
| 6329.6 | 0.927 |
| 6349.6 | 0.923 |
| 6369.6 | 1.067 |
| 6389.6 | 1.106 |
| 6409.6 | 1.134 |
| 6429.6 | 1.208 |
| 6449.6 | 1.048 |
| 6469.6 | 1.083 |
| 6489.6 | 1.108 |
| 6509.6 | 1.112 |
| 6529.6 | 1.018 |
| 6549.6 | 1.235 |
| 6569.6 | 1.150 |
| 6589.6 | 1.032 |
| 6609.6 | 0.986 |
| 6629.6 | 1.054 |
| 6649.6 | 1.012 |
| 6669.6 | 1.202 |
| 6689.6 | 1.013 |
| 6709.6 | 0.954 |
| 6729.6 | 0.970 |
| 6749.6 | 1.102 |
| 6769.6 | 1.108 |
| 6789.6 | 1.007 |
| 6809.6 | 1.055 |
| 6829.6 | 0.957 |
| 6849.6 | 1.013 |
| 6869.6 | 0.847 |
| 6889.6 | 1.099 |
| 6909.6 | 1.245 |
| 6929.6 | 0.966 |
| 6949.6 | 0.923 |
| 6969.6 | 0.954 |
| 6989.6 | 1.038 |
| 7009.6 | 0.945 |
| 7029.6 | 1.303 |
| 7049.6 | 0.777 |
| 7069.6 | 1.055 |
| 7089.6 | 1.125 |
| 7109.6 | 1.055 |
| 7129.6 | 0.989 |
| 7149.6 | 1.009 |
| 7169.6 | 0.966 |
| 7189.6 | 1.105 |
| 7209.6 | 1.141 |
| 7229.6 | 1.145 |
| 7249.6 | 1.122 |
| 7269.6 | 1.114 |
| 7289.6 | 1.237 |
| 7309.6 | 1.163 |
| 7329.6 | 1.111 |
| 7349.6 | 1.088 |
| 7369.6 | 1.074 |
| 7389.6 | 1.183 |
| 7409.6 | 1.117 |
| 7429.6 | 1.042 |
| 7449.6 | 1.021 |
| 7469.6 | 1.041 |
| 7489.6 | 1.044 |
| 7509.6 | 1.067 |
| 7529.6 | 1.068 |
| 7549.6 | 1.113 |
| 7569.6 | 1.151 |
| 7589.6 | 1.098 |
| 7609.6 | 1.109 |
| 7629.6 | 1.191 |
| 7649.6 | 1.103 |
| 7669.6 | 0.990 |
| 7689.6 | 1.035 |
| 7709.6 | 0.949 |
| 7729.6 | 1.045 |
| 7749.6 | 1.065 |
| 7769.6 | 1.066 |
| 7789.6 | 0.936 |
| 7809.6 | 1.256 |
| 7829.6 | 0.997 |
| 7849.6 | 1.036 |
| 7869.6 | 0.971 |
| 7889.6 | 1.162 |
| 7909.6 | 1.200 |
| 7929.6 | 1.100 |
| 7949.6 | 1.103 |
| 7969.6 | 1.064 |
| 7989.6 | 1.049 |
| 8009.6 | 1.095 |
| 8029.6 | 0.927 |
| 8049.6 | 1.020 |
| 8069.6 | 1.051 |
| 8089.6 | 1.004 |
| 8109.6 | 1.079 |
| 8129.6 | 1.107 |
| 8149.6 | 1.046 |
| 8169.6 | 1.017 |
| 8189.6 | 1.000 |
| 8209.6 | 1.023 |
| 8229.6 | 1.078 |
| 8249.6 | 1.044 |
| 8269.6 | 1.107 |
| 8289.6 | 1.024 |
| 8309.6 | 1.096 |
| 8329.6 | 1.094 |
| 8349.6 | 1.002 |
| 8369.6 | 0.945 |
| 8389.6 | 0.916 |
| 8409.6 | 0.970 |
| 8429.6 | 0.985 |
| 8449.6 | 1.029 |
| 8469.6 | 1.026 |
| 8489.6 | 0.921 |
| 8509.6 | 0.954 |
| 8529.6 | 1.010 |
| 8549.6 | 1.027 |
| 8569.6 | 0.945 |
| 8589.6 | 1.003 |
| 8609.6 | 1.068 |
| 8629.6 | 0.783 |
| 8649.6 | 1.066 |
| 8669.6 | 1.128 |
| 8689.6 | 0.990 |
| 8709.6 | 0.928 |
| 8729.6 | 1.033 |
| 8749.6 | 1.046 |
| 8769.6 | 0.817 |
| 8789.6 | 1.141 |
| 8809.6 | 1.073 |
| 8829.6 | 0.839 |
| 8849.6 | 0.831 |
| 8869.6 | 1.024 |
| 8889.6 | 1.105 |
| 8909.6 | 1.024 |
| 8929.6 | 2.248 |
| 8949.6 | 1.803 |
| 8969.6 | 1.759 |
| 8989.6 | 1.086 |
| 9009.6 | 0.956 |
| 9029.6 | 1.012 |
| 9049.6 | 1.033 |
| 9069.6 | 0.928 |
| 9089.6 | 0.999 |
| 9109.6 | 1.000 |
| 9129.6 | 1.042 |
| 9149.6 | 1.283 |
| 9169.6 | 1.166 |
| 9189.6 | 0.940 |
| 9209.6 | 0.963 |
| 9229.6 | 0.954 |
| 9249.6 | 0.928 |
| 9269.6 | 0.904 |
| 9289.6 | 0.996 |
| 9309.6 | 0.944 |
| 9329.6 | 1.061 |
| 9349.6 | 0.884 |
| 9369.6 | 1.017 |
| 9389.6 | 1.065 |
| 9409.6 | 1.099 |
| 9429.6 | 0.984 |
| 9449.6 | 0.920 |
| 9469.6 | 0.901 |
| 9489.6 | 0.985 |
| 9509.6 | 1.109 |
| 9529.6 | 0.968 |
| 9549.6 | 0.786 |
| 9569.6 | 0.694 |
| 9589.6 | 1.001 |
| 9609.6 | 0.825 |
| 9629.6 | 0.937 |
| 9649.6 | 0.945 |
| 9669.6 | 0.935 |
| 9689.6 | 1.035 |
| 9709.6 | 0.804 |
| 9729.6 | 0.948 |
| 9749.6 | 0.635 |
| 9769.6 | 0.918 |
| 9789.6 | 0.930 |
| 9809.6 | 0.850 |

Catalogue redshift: 0.362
